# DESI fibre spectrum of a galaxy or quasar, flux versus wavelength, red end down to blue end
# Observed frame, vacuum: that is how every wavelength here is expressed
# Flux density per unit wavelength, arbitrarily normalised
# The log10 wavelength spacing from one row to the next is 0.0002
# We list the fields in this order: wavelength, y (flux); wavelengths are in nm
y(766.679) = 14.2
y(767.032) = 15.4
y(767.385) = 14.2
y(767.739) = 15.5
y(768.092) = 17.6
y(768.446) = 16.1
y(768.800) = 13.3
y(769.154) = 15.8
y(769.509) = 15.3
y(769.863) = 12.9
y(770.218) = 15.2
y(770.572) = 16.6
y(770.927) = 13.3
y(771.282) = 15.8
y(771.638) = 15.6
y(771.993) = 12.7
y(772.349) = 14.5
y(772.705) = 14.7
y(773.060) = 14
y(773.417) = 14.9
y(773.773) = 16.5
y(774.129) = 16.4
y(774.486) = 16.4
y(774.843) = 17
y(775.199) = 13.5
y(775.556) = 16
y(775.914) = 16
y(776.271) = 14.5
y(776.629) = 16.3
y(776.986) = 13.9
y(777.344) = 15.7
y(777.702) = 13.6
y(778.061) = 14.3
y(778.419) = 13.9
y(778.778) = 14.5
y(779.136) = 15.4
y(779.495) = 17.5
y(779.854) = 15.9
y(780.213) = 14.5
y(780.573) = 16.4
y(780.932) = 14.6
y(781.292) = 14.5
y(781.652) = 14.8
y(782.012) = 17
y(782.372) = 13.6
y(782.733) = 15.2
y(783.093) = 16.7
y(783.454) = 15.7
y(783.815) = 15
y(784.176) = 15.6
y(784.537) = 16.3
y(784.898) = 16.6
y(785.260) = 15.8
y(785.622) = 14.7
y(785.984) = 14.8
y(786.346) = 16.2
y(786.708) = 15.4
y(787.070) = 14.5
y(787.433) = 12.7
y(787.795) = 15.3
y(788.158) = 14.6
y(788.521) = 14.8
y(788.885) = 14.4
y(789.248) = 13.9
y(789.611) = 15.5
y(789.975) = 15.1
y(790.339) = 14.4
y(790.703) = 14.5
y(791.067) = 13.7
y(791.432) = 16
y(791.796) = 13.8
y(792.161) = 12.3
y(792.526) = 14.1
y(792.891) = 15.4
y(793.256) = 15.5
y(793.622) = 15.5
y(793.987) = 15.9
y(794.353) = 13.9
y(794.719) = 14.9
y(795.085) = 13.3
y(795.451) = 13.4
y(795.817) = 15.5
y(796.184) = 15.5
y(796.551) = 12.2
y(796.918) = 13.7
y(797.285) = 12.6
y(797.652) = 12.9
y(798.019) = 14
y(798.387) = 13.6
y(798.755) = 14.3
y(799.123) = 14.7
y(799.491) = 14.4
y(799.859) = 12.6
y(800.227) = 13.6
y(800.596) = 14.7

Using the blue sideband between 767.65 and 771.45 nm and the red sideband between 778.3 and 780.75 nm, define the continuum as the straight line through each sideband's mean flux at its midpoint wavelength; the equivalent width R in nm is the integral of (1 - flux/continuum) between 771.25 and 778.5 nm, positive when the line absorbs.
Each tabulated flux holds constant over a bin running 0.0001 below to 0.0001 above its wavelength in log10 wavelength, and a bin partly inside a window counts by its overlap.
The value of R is 0.14 nm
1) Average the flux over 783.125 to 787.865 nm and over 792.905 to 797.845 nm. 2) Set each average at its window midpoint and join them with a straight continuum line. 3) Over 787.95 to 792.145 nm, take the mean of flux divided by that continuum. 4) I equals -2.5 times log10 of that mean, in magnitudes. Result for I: 0.023 mag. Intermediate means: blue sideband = 15.3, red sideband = 14.3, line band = 14.5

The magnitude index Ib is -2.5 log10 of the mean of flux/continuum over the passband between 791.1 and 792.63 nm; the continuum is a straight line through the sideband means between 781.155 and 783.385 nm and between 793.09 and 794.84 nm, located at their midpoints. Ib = 0.09 mag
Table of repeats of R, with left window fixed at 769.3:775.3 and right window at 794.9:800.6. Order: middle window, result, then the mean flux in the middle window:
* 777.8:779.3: 0.03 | 14.5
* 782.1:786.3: -0.31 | 15.5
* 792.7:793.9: -0.13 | 15.5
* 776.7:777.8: 0.01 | 14.7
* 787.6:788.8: -0.05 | 14.8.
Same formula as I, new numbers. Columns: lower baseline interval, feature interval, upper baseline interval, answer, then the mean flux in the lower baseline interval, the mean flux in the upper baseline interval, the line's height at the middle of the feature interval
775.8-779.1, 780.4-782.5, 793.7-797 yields -0.04 mag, 14.8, 14.3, 14.7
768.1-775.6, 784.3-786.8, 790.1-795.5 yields -0.07 mag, 15.1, 14.5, 14.7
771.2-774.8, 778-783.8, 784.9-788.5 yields -0.02 mag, 15.2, 15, 15.1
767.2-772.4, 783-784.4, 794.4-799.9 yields -0.09 mag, 15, 13.9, 14.4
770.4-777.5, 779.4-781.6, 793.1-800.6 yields -0.04 mag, 15.2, 14.1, 14.9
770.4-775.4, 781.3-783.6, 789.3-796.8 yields -0.04 mag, 15.1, 14.5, 14.8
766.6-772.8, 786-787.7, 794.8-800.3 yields -0.04 mag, 14.9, 13.8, 14.2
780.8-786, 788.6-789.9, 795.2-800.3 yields 0.01 mag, 15.4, 13.8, 14.8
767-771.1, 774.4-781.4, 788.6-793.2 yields -0.03 mag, 15.1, 14.5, 14.8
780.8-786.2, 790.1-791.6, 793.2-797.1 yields 0.01 mag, 15.4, 14.4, 14.8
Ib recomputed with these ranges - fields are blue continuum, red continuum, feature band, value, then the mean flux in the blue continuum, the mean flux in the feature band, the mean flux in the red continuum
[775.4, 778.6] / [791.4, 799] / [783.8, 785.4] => -0.10 mag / 14.9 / 16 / 14.2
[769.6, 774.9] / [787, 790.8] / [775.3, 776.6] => -0.04 mag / 15.1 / 15.5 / 14.5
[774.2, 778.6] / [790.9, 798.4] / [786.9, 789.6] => 0.01 mag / 15.1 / 14.4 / 14.2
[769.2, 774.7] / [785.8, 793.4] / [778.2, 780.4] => -0.03 mag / 15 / 15.3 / 14.6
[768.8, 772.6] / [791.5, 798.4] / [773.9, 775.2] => -0.11 mag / 14.7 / 16.2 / 14.1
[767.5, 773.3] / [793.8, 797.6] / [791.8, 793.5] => -0.01 mag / 14.9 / 14.3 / 14.1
